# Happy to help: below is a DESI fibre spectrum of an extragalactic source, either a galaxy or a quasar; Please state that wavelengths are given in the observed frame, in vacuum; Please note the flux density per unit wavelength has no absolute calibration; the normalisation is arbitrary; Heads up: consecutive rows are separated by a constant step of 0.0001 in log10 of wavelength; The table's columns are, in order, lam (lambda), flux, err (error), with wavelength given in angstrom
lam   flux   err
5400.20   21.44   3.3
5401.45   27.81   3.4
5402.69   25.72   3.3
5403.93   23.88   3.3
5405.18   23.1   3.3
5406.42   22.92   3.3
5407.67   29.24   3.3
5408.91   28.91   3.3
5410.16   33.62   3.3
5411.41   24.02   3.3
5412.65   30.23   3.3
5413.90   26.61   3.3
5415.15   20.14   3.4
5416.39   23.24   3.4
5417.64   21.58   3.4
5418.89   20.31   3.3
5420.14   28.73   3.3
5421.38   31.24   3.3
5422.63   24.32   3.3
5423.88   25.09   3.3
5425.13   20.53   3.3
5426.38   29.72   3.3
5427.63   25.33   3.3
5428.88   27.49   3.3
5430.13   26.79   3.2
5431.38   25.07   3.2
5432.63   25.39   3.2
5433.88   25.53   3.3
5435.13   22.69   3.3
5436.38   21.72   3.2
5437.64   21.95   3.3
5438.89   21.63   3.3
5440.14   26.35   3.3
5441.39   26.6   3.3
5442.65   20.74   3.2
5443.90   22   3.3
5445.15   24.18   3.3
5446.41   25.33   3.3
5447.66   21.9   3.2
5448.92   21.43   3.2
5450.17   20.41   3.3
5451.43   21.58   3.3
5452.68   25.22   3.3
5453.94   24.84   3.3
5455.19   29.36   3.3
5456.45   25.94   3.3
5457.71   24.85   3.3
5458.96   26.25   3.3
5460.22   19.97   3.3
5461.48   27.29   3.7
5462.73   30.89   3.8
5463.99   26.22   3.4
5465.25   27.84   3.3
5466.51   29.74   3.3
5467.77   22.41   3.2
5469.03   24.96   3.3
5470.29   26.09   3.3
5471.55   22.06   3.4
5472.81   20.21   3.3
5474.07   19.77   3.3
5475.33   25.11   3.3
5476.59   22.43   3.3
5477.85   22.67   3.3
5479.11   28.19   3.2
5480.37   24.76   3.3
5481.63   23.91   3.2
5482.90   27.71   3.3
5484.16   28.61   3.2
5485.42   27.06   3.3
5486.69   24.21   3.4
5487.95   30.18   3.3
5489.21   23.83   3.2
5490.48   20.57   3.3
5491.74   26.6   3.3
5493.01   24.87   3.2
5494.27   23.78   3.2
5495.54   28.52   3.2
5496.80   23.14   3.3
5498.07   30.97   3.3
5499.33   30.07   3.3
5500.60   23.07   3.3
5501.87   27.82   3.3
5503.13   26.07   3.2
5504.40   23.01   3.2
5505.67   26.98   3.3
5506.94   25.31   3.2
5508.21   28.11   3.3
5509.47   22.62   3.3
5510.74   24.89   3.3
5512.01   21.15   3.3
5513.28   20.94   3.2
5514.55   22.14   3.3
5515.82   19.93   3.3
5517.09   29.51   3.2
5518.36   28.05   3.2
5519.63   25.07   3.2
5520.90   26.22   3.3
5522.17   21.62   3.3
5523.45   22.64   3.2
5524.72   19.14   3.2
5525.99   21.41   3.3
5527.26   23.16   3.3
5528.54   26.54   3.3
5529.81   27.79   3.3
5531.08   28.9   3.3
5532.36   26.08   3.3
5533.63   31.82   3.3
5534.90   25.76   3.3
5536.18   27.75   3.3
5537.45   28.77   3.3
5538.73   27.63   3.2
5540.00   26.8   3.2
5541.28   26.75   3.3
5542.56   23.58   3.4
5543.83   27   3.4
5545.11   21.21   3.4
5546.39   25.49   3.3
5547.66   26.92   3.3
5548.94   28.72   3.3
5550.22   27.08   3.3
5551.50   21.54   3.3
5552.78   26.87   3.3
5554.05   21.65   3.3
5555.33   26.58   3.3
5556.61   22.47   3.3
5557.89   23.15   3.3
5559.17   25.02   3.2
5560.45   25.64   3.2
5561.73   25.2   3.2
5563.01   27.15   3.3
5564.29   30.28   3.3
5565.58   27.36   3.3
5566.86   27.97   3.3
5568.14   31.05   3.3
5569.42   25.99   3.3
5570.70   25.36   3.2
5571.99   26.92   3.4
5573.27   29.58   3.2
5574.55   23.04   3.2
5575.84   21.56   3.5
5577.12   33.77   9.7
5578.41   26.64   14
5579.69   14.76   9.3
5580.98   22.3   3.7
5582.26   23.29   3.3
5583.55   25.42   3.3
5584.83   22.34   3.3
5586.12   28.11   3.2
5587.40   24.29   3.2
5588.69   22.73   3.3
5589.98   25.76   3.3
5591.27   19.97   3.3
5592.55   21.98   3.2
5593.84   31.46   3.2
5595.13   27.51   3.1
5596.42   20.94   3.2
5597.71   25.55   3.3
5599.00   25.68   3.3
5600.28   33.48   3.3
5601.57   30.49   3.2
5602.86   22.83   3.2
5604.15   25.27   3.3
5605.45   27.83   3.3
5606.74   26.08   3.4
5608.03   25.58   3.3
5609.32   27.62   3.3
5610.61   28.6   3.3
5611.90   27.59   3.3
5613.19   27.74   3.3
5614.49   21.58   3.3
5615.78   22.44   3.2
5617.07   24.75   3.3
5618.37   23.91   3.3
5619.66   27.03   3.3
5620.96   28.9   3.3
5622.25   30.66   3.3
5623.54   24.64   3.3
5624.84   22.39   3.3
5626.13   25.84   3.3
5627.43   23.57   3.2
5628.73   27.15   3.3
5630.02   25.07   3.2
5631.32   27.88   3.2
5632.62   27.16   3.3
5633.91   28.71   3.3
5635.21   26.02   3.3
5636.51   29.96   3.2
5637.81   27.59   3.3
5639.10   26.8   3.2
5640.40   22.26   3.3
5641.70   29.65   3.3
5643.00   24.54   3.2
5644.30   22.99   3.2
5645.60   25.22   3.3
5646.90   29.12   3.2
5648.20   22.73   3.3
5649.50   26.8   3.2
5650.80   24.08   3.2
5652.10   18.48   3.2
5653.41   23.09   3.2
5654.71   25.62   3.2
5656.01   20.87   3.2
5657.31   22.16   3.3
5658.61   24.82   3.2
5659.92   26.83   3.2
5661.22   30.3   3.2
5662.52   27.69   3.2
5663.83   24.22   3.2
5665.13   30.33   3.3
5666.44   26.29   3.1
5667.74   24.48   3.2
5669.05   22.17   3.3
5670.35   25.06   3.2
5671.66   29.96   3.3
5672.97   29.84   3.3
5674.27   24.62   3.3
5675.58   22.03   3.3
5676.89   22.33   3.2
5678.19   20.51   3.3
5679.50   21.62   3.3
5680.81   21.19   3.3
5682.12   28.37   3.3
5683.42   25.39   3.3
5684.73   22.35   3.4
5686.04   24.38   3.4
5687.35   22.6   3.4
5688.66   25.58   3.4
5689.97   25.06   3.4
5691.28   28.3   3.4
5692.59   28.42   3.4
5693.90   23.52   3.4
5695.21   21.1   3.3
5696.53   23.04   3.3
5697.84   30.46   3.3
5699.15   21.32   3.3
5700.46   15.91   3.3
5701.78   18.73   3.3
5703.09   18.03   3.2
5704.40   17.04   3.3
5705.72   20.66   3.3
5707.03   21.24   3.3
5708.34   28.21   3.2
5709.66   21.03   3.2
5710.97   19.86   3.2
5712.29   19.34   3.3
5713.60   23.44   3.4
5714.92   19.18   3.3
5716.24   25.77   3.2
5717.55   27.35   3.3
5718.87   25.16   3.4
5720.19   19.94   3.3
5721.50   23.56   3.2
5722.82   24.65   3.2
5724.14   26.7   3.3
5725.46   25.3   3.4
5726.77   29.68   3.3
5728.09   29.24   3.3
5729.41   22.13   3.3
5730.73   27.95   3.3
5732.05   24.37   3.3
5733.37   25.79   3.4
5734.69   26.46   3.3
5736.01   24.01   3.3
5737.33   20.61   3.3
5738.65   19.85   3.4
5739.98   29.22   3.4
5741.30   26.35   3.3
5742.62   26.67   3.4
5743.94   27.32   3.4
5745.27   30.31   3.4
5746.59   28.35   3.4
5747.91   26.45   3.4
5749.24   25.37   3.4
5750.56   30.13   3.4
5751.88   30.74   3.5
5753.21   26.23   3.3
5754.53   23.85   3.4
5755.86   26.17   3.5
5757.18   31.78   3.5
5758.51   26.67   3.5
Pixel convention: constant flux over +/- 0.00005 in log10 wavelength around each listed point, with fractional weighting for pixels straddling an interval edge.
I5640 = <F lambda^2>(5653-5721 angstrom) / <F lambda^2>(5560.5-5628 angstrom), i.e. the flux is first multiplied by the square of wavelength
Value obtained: 1.0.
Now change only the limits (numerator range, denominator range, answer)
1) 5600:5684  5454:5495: 1.08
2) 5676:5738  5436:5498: 1.04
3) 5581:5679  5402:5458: 1.11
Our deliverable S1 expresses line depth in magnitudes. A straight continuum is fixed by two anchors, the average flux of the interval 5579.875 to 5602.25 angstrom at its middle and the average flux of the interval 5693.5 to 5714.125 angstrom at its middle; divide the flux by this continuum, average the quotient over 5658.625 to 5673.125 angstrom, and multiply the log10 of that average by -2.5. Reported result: -0.18 mag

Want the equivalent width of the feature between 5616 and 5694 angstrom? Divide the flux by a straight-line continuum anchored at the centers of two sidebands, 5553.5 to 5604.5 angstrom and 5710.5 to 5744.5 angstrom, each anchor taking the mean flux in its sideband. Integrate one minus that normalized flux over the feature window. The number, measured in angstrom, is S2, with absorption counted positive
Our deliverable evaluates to -1.0 angstrom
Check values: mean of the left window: 25.5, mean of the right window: 24.6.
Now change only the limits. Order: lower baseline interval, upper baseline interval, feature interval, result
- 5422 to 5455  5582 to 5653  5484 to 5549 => -1.9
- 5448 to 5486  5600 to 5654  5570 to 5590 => 0.7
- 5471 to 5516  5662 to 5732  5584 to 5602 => -0.9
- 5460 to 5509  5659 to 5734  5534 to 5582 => -1.4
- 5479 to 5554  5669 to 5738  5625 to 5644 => -1.5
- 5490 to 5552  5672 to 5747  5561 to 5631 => -2.7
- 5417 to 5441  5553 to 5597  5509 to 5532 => 1.0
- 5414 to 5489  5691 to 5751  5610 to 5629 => -1.0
